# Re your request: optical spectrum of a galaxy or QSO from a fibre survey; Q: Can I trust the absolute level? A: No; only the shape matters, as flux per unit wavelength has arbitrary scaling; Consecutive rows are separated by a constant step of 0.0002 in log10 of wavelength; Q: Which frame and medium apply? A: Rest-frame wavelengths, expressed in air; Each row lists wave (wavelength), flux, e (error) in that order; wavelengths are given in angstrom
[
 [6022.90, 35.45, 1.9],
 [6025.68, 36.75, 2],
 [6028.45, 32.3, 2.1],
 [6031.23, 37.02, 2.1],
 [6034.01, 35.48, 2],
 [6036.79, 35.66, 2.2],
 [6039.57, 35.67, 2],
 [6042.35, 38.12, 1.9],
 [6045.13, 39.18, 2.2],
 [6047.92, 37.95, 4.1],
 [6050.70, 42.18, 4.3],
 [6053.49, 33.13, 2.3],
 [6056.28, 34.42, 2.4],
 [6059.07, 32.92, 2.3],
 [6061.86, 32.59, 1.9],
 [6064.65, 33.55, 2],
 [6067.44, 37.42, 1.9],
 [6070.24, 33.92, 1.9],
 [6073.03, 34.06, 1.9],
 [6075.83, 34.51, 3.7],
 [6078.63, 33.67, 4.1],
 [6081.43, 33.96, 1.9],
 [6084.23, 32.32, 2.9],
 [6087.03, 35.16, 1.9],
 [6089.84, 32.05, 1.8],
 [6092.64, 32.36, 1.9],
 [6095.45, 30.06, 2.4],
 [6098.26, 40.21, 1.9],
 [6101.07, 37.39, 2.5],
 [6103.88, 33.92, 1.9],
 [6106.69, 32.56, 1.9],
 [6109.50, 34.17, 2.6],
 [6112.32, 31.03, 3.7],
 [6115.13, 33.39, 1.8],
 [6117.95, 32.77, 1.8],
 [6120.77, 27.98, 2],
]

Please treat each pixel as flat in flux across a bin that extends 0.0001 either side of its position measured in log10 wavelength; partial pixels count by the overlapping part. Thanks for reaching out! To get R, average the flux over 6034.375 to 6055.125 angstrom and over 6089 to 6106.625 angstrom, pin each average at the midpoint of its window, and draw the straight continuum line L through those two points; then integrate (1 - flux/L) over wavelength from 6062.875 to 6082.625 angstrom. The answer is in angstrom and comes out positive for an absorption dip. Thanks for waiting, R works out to 0.7 angstrom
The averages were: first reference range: 37.3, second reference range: 34.3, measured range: 34.4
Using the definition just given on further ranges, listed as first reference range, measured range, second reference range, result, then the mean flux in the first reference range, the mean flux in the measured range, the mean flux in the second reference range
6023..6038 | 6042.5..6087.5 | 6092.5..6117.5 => -0.5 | 35.4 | 35.1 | 33.9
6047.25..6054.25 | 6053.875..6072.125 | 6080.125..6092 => 1.2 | 38.2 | 34.1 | 33.3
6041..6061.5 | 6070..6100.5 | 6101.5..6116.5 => 0.6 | 36.6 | 33.9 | 33.3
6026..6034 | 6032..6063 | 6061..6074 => -1.2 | 35.1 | 36.2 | 34.4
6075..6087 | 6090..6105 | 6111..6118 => -0.7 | 33.8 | 34.6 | 32.4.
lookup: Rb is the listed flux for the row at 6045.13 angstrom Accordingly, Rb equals 39.18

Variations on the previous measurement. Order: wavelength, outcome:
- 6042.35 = 38.12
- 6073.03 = 34.06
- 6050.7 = 42.18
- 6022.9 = 35.45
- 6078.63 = 33.67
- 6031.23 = 37.02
